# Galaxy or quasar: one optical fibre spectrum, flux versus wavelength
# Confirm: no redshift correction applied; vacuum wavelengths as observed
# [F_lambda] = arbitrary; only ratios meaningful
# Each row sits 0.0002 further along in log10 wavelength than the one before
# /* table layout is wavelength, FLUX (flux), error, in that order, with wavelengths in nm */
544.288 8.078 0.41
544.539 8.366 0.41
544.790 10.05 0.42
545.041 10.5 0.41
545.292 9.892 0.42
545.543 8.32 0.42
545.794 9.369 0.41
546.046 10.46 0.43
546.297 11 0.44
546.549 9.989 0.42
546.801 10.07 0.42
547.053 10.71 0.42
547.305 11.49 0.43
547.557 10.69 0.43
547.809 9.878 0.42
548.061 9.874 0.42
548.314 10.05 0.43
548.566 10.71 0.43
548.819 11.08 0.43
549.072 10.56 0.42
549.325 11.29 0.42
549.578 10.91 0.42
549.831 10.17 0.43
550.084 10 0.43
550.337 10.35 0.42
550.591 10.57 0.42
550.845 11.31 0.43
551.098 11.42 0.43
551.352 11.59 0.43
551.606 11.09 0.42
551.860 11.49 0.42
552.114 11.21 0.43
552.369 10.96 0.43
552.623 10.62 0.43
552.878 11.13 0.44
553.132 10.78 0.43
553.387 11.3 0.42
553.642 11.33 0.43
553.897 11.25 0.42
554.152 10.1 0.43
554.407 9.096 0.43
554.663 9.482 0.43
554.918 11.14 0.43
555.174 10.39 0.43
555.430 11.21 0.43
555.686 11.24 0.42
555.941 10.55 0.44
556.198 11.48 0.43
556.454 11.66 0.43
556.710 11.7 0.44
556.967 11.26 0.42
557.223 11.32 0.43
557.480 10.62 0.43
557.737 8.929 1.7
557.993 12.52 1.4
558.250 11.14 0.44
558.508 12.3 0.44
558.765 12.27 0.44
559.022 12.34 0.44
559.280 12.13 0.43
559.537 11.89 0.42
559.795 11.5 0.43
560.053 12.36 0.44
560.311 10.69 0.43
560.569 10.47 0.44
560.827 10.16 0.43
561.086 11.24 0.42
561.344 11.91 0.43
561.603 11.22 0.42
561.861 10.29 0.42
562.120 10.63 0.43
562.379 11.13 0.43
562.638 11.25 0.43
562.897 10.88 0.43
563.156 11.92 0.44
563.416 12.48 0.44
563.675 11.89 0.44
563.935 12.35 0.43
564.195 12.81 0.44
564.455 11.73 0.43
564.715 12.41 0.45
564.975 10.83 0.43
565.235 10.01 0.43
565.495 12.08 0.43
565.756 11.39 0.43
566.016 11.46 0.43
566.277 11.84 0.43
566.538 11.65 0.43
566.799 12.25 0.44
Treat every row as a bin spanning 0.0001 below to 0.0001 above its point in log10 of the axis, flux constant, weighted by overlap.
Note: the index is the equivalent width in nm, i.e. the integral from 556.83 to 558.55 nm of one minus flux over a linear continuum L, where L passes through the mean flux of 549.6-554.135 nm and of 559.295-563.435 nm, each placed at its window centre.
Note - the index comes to 0.00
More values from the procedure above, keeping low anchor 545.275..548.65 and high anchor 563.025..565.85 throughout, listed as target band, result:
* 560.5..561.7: 0.050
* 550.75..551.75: -0.073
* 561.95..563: 0.061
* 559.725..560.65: 0.011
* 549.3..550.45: -0.003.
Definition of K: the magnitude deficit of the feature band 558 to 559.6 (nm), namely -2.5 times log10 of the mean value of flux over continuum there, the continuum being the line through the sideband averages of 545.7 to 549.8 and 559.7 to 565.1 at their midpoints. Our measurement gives -0.08 mag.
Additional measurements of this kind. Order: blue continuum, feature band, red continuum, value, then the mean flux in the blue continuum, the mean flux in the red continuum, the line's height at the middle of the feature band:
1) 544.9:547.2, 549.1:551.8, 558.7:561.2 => -0.038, 10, 11.5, 10.5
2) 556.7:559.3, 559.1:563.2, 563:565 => 0.053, 11.5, 12.1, 11.8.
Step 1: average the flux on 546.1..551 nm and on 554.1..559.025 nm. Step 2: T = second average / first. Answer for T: 1.04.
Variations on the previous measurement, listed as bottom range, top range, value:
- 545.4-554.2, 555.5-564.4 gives 1.07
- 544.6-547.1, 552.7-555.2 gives 1.06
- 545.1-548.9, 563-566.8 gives 1.15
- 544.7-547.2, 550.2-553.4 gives 1.10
